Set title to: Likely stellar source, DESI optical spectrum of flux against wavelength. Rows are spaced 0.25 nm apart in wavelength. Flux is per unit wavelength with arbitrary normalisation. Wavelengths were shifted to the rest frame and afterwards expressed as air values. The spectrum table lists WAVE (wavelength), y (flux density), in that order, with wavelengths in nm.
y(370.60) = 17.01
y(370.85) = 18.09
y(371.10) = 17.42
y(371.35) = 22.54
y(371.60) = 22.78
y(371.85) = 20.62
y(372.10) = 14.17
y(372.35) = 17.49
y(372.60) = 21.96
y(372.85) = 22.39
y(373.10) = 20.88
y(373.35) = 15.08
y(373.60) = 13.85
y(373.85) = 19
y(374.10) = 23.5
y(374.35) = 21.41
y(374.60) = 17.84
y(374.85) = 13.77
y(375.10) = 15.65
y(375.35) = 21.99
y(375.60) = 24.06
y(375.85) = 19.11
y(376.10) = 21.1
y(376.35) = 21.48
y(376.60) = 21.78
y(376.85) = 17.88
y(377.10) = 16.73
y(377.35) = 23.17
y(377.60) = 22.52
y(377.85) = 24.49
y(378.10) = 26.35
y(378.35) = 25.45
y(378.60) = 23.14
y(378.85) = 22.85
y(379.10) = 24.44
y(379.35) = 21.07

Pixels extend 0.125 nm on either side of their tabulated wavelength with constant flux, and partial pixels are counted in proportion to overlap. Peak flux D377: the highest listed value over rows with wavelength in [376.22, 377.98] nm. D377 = 24.49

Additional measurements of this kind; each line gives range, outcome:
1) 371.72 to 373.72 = 22.39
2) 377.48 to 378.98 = 26.35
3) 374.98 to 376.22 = 24.06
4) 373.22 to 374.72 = 23.5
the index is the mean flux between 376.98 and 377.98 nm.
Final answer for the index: 21.8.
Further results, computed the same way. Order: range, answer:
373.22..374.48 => 18.6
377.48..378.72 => 24.4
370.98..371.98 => 20.8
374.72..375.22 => 14.7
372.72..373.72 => 18.1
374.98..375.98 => 20.2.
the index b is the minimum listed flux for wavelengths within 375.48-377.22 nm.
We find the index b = 16.73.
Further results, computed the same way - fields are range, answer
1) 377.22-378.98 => 22.52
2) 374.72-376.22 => 13.77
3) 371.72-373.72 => 13.85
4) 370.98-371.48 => 17.42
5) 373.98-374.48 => 21.41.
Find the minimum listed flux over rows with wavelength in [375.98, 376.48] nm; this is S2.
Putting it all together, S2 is 21.1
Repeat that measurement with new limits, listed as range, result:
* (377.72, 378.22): 24.49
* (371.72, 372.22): 14.17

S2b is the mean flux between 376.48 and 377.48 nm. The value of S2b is 19.9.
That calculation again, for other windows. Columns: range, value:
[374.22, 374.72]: 19.7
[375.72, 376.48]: 20.6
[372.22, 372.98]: 20.6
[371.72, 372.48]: 17.5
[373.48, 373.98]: 16.5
